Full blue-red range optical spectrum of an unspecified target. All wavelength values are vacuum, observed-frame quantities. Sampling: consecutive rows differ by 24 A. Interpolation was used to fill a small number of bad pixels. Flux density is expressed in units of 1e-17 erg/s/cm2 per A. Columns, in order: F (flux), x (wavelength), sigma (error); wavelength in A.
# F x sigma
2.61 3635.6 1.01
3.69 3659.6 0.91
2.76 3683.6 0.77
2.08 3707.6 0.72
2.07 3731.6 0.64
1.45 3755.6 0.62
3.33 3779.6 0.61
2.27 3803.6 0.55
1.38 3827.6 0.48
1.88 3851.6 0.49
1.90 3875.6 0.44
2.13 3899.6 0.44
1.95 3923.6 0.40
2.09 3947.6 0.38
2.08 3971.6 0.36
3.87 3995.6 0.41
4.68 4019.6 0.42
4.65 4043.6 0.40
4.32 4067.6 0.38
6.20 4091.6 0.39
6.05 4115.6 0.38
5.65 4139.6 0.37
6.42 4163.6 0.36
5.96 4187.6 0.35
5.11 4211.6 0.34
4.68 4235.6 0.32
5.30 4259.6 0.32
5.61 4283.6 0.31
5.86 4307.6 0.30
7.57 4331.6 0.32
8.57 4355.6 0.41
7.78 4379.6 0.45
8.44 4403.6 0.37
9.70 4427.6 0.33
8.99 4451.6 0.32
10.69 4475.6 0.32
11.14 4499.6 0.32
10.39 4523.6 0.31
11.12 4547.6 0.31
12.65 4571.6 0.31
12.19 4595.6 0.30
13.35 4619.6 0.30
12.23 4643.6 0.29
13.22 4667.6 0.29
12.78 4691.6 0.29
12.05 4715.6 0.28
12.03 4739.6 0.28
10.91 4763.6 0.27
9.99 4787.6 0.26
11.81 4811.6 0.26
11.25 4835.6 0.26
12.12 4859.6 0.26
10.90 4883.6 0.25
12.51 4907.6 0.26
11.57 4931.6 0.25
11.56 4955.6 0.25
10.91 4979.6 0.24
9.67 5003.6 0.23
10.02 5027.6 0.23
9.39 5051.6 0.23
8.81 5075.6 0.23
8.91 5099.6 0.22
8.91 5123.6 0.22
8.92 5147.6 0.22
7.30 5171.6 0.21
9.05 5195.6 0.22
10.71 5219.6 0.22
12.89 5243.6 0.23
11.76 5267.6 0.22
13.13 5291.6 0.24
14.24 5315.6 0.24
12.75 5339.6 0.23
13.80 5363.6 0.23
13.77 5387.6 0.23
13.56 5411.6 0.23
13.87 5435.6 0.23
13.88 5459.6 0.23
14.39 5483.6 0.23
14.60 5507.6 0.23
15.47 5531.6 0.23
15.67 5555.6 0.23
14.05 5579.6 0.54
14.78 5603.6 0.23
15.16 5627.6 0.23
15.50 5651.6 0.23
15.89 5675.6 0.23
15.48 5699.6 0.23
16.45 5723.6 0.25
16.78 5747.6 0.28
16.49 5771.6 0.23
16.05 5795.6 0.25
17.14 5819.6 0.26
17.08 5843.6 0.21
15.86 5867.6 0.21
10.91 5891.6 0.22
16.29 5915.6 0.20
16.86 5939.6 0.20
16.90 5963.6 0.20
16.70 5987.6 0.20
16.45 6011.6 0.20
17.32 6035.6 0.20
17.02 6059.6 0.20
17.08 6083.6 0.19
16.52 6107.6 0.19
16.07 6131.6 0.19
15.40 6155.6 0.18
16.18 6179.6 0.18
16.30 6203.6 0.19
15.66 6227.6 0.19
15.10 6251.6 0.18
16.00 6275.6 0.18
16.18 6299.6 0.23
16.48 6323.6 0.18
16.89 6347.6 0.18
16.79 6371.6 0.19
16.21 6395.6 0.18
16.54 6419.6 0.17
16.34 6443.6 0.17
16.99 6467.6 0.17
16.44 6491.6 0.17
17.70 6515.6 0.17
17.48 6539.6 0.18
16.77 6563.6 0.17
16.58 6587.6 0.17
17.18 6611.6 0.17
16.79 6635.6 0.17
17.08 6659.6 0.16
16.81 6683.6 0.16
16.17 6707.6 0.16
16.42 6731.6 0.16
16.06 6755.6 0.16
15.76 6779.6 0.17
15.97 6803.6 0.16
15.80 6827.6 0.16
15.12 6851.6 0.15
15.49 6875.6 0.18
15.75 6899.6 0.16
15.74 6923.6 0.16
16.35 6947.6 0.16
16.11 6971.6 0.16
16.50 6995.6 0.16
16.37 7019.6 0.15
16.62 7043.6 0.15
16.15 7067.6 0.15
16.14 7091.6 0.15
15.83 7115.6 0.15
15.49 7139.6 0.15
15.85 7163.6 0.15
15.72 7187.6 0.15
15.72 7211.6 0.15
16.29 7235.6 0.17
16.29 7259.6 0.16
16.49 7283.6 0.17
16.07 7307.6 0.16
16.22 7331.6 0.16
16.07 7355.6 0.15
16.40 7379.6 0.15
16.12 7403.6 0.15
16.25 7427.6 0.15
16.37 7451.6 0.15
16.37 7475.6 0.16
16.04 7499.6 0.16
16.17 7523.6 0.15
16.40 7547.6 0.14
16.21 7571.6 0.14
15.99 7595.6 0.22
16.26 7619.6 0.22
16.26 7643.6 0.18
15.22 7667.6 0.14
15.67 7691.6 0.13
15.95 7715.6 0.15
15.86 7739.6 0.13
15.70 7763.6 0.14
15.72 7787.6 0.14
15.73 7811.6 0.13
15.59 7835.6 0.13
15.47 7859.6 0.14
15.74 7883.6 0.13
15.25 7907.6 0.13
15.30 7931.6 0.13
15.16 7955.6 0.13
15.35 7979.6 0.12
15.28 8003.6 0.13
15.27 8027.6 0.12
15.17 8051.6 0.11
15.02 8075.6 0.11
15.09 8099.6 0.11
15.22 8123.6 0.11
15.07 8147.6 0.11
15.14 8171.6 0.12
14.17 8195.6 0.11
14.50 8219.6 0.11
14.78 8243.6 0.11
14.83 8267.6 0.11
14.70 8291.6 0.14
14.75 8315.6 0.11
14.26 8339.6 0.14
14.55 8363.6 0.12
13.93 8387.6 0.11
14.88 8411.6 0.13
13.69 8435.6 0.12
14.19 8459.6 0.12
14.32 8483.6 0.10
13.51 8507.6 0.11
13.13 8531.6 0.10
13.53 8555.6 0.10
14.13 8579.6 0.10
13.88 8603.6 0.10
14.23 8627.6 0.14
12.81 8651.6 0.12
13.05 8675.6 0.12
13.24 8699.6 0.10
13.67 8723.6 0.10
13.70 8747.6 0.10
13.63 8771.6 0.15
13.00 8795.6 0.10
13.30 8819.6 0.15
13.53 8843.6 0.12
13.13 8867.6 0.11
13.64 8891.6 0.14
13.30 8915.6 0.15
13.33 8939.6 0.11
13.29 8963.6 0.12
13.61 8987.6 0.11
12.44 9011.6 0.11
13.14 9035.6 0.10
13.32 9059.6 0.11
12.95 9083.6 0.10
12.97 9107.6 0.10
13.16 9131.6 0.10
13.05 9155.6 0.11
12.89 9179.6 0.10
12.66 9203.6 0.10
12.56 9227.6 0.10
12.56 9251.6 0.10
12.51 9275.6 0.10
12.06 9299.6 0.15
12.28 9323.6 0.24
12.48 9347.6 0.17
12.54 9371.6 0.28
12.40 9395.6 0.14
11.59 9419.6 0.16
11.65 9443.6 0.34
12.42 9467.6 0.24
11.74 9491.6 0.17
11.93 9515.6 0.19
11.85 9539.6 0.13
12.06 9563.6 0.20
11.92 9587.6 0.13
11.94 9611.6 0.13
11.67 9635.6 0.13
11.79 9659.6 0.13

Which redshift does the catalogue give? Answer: 0.00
